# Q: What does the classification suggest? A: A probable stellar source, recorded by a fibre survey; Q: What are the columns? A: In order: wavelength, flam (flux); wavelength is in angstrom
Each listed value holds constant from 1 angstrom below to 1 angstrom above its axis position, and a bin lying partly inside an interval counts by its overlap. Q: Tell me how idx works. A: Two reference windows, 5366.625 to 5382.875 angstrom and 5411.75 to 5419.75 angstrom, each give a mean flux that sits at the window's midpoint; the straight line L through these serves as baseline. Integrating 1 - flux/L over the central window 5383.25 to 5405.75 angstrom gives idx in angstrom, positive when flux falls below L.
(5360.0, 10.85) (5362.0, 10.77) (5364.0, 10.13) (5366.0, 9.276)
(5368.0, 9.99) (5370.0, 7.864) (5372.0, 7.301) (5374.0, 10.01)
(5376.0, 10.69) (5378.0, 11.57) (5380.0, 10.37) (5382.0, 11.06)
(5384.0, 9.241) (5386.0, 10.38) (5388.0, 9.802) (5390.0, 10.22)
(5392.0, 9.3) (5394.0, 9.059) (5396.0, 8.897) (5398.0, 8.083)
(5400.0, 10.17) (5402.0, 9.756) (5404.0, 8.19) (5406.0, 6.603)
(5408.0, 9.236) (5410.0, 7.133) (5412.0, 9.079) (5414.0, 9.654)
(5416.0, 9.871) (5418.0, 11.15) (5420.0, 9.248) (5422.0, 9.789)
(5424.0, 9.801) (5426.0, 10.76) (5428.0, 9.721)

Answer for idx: 1.4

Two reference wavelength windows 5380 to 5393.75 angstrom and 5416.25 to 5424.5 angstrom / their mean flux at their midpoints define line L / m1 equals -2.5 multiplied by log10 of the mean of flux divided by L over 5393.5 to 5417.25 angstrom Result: 0.13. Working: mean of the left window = 9.98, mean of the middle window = 8.83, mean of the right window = 10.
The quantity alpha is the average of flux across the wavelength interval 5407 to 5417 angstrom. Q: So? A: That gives 8.99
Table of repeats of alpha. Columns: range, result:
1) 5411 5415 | 9.37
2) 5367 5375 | 8.79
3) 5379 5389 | 10.2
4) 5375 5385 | 10.6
